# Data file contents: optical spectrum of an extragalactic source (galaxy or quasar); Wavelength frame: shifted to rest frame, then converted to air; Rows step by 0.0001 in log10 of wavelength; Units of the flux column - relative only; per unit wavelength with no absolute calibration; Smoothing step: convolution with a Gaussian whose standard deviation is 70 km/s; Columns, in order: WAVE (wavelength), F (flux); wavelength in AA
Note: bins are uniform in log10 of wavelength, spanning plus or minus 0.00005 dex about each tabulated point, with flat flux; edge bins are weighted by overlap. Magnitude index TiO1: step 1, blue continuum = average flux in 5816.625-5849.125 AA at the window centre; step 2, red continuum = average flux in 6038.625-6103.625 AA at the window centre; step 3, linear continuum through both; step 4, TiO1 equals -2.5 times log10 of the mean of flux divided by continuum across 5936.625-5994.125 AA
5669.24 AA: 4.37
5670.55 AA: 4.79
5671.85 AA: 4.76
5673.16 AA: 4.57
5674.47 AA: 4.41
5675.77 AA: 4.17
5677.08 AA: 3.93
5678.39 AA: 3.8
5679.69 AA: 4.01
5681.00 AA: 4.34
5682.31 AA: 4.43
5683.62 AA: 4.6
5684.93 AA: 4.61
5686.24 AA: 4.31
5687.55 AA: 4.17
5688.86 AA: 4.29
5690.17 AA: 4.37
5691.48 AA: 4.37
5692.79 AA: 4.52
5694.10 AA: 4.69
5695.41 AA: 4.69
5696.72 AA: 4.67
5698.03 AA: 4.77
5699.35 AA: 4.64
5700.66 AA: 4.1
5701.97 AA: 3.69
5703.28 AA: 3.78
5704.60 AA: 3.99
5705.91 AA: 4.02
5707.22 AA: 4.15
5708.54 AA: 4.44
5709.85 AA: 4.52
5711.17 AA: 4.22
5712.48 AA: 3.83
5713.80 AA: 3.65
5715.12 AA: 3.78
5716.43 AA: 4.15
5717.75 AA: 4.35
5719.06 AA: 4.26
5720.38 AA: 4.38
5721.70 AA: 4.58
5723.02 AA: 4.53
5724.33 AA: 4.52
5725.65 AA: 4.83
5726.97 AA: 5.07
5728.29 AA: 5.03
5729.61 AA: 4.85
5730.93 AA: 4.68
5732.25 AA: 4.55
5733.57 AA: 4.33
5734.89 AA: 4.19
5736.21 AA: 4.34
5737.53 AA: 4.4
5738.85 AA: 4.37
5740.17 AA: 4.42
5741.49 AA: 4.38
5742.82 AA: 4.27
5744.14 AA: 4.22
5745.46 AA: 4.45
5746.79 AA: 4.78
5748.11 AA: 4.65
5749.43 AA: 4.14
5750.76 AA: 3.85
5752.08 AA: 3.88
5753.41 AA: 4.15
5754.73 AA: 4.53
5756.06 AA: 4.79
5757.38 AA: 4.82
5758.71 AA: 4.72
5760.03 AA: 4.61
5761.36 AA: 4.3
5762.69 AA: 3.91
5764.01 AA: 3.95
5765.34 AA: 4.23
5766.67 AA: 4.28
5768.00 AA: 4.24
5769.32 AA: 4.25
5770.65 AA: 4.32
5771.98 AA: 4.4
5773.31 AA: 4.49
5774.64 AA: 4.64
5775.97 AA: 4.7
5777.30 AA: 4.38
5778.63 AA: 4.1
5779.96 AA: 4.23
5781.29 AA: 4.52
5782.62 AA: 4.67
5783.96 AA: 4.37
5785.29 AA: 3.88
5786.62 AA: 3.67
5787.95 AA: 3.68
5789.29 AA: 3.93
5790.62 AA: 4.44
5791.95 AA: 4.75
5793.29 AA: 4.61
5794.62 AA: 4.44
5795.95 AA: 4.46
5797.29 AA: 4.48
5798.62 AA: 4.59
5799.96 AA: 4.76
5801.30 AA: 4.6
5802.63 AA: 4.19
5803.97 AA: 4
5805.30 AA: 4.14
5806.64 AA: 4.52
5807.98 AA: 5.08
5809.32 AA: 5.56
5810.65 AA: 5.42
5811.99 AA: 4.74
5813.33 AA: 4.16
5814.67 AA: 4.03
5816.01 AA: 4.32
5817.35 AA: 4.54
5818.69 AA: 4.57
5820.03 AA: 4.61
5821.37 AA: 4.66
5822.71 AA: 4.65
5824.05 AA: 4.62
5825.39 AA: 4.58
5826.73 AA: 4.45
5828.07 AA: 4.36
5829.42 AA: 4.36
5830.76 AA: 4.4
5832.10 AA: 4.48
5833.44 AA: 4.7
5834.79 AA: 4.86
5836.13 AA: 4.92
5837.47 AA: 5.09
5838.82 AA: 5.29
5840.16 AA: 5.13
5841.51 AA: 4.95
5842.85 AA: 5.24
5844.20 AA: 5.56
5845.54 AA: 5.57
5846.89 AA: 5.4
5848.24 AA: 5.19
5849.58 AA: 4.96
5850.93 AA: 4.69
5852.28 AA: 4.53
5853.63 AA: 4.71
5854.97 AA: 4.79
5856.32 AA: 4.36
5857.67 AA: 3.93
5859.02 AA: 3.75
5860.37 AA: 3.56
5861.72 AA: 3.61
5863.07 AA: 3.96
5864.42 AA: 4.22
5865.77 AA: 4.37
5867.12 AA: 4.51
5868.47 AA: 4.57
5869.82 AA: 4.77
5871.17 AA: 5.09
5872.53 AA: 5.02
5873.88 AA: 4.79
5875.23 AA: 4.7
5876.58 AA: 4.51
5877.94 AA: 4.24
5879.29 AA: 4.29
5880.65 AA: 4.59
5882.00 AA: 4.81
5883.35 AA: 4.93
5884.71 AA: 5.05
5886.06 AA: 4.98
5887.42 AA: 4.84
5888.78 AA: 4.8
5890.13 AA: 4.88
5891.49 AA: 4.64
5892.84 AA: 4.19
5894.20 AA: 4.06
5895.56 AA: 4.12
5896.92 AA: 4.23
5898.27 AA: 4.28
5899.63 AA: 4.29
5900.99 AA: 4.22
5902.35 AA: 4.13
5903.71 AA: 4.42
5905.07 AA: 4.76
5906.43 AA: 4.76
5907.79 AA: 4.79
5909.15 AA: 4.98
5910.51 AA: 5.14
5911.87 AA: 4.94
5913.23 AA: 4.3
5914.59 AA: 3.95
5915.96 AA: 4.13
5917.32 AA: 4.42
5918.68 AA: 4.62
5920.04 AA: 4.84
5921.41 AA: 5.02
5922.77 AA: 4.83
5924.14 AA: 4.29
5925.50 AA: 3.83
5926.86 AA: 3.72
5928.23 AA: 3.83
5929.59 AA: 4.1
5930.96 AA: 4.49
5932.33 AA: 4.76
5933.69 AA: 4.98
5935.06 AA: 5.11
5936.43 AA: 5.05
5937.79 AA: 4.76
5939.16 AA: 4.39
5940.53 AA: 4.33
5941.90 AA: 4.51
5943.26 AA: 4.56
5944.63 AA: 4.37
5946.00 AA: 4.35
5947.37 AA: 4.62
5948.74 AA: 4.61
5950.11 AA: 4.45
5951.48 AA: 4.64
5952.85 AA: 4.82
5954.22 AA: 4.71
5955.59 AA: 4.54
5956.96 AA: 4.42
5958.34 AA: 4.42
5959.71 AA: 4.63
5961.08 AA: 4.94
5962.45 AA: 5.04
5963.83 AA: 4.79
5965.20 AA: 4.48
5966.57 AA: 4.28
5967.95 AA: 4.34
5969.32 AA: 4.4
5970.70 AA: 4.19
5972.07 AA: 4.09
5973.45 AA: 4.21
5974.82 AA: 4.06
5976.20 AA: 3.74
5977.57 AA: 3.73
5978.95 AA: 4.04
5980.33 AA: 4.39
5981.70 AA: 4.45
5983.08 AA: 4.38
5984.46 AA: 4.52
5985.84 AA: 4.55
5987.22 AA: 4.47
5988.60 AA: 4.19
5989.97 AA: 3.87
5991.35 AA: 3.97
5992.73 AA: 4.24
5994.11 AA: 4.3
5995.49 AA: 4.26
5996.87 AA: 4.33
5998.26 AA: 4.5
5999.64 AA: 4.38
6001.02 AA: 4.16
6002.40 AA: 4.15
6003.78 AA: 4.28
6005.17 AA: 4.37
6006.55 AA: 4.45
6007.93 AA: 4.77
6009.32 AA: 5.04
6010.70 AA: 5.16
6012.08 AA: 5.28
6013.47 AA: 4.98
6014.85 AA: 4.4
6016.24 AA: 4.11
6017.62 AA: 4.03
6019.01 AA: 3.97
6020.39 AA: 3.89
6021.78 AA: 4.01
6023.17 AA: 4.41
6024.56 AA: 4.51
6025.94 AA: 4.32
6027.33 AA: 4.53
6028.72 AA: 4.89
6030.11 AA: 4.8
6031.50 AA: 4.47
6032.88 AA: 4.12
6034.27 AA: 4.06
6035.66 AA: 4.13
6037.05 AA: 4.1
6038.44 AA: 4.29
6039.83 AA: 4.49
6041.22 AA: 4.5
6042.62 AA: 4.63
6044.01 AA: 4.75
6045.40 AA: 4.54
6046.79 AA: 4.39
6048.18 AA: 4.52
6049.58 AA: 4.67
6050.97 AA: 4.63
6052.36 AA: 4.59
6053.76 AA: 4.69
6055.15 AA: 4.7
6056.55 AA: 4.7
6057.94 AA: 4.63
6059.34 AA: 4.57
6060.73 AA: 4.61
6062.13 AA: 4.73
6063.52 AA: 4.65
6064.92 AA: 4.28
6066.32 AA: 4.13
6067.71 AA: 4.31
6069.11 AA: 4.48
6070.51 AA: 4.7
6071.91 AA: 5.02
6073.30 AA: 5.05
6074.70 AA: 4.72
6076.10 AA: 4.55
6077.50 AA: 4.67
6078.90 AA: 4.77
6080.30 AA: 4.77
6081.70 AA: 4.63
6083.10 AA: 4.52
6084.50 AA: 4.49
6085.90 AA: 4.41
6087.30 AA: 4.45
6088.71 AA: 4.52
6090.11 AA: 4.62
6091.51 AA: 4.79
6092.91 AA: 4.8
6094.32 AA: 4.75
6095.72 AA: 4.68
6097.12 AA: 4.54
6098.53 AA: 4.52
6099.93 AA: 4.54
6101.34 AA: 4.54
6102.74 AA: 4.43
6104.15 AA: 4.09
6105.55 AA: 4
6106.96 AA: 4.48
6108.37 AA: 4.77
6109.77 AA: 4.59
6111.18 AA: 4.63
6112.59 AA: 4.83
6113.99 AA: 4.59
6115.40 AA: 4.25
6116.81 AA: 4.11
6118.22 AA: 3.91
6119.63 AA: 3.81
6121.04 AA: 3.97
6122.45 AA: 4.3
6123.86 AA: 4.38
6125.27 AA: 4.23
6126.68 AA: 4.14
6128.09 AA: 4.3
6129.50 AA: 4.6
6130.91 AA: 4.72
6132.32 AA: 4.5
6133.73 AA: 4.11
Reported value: 0.071 mag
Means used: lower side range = 4.84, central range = 4.41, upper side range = 4.6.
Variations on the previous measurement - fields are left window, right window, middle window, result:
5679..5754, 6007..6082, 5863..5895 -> -0.043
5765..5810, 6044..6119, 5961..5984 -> 0.046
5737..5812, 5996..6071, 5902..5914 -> -0.062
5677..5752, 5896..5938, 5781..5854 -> -0.049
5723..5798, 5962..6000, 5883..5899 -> -0.059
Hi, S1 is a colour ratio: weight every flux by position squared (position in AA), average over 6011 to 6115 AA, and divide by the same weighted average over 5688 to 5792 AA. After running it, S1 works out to 1.16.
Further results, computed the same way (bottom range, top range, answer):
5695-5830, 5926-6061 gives 1.09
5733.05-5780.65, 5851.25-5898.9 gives 1.07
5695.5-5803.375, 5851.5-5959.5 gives 1.09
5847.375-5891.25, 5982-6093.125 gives 1.04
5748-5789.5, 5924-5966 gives 1.12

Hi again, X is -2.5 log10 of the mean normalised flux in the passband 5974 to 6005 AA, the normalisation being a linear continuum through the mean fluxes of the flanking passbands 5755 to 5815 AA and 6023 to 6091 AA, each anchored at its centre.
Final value 0.07 mag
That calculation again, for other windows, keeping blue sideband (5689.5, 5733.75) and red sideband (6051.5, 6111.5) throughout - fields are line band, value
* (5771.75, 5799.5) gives 0.017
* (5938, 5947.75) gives 0.013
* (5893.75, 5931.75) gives 0.019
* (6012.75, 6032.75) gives 0.043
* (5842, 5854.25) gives -0.145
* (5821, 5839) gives -0.050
